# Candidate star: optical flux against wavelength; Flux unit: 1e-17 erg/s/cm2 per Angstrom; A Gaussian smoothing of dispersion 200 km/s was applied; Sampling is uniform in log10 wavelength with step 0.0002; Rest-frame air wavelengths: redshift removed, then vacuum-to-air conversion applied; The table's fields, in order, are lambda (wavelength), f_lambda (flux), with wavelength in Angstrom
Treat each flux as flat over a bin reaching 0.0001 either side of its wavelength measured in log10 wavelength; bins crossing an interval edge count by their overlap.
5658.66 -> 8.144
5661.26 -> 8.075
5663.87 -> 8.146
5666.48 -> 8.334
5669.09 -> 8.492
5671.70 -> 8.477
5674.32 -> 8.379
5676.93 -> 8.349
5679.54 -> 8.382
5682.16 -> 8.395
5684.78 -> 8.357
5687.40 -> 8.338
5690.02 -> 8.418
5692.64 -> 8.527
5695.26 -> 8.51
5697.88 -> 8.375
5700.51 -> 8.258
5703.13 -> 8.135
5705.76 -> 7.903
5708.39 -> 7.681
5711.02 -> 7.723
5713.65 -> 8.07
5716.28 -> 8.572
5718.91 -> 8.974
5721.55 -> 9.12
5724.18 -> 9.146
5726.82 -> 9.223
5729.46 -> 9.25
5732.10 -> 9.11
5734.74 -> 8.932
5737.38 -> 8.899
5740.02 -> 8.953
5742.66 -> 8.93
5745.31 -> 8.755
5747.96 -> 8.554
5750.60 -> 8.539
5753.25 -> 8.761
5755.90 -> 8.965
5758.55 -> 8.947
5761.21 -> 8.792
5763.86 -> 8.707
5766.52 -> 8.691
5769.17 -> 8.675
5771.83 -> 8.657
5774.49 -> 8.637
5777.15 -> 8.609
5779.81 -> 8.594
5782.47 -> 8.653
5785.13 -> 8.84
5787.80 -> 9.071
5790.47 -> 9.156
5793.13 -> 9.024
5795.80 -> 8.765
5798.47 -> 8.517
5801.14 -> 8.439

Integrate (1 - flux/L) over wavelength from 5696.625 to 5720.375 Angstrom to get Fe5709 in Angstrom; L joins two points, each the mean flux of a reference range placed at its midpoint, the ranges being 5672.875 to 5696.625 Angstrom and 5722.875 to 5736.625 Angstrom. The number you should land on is 1.60 Angstrom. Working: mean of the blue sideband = 8.41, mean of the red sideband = 9.12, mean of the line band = 8.19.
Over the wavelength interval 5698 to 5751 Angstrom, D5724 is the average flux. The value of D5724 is 8.63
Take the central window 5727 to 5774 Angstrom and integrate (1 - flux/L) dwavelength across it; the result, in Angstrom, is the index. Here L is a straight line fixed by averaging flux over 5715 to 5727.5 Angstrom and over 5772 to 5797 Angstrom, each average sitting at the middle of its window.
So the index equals 0.4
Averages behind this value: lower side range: 9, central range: 8.84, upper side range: 8.81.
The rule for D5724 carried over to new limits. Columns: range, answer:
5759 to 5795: 8.78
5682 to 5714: 8.2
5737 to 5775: 8.76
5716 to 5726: 9.01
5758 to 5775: 8.72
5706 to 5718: 8.04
